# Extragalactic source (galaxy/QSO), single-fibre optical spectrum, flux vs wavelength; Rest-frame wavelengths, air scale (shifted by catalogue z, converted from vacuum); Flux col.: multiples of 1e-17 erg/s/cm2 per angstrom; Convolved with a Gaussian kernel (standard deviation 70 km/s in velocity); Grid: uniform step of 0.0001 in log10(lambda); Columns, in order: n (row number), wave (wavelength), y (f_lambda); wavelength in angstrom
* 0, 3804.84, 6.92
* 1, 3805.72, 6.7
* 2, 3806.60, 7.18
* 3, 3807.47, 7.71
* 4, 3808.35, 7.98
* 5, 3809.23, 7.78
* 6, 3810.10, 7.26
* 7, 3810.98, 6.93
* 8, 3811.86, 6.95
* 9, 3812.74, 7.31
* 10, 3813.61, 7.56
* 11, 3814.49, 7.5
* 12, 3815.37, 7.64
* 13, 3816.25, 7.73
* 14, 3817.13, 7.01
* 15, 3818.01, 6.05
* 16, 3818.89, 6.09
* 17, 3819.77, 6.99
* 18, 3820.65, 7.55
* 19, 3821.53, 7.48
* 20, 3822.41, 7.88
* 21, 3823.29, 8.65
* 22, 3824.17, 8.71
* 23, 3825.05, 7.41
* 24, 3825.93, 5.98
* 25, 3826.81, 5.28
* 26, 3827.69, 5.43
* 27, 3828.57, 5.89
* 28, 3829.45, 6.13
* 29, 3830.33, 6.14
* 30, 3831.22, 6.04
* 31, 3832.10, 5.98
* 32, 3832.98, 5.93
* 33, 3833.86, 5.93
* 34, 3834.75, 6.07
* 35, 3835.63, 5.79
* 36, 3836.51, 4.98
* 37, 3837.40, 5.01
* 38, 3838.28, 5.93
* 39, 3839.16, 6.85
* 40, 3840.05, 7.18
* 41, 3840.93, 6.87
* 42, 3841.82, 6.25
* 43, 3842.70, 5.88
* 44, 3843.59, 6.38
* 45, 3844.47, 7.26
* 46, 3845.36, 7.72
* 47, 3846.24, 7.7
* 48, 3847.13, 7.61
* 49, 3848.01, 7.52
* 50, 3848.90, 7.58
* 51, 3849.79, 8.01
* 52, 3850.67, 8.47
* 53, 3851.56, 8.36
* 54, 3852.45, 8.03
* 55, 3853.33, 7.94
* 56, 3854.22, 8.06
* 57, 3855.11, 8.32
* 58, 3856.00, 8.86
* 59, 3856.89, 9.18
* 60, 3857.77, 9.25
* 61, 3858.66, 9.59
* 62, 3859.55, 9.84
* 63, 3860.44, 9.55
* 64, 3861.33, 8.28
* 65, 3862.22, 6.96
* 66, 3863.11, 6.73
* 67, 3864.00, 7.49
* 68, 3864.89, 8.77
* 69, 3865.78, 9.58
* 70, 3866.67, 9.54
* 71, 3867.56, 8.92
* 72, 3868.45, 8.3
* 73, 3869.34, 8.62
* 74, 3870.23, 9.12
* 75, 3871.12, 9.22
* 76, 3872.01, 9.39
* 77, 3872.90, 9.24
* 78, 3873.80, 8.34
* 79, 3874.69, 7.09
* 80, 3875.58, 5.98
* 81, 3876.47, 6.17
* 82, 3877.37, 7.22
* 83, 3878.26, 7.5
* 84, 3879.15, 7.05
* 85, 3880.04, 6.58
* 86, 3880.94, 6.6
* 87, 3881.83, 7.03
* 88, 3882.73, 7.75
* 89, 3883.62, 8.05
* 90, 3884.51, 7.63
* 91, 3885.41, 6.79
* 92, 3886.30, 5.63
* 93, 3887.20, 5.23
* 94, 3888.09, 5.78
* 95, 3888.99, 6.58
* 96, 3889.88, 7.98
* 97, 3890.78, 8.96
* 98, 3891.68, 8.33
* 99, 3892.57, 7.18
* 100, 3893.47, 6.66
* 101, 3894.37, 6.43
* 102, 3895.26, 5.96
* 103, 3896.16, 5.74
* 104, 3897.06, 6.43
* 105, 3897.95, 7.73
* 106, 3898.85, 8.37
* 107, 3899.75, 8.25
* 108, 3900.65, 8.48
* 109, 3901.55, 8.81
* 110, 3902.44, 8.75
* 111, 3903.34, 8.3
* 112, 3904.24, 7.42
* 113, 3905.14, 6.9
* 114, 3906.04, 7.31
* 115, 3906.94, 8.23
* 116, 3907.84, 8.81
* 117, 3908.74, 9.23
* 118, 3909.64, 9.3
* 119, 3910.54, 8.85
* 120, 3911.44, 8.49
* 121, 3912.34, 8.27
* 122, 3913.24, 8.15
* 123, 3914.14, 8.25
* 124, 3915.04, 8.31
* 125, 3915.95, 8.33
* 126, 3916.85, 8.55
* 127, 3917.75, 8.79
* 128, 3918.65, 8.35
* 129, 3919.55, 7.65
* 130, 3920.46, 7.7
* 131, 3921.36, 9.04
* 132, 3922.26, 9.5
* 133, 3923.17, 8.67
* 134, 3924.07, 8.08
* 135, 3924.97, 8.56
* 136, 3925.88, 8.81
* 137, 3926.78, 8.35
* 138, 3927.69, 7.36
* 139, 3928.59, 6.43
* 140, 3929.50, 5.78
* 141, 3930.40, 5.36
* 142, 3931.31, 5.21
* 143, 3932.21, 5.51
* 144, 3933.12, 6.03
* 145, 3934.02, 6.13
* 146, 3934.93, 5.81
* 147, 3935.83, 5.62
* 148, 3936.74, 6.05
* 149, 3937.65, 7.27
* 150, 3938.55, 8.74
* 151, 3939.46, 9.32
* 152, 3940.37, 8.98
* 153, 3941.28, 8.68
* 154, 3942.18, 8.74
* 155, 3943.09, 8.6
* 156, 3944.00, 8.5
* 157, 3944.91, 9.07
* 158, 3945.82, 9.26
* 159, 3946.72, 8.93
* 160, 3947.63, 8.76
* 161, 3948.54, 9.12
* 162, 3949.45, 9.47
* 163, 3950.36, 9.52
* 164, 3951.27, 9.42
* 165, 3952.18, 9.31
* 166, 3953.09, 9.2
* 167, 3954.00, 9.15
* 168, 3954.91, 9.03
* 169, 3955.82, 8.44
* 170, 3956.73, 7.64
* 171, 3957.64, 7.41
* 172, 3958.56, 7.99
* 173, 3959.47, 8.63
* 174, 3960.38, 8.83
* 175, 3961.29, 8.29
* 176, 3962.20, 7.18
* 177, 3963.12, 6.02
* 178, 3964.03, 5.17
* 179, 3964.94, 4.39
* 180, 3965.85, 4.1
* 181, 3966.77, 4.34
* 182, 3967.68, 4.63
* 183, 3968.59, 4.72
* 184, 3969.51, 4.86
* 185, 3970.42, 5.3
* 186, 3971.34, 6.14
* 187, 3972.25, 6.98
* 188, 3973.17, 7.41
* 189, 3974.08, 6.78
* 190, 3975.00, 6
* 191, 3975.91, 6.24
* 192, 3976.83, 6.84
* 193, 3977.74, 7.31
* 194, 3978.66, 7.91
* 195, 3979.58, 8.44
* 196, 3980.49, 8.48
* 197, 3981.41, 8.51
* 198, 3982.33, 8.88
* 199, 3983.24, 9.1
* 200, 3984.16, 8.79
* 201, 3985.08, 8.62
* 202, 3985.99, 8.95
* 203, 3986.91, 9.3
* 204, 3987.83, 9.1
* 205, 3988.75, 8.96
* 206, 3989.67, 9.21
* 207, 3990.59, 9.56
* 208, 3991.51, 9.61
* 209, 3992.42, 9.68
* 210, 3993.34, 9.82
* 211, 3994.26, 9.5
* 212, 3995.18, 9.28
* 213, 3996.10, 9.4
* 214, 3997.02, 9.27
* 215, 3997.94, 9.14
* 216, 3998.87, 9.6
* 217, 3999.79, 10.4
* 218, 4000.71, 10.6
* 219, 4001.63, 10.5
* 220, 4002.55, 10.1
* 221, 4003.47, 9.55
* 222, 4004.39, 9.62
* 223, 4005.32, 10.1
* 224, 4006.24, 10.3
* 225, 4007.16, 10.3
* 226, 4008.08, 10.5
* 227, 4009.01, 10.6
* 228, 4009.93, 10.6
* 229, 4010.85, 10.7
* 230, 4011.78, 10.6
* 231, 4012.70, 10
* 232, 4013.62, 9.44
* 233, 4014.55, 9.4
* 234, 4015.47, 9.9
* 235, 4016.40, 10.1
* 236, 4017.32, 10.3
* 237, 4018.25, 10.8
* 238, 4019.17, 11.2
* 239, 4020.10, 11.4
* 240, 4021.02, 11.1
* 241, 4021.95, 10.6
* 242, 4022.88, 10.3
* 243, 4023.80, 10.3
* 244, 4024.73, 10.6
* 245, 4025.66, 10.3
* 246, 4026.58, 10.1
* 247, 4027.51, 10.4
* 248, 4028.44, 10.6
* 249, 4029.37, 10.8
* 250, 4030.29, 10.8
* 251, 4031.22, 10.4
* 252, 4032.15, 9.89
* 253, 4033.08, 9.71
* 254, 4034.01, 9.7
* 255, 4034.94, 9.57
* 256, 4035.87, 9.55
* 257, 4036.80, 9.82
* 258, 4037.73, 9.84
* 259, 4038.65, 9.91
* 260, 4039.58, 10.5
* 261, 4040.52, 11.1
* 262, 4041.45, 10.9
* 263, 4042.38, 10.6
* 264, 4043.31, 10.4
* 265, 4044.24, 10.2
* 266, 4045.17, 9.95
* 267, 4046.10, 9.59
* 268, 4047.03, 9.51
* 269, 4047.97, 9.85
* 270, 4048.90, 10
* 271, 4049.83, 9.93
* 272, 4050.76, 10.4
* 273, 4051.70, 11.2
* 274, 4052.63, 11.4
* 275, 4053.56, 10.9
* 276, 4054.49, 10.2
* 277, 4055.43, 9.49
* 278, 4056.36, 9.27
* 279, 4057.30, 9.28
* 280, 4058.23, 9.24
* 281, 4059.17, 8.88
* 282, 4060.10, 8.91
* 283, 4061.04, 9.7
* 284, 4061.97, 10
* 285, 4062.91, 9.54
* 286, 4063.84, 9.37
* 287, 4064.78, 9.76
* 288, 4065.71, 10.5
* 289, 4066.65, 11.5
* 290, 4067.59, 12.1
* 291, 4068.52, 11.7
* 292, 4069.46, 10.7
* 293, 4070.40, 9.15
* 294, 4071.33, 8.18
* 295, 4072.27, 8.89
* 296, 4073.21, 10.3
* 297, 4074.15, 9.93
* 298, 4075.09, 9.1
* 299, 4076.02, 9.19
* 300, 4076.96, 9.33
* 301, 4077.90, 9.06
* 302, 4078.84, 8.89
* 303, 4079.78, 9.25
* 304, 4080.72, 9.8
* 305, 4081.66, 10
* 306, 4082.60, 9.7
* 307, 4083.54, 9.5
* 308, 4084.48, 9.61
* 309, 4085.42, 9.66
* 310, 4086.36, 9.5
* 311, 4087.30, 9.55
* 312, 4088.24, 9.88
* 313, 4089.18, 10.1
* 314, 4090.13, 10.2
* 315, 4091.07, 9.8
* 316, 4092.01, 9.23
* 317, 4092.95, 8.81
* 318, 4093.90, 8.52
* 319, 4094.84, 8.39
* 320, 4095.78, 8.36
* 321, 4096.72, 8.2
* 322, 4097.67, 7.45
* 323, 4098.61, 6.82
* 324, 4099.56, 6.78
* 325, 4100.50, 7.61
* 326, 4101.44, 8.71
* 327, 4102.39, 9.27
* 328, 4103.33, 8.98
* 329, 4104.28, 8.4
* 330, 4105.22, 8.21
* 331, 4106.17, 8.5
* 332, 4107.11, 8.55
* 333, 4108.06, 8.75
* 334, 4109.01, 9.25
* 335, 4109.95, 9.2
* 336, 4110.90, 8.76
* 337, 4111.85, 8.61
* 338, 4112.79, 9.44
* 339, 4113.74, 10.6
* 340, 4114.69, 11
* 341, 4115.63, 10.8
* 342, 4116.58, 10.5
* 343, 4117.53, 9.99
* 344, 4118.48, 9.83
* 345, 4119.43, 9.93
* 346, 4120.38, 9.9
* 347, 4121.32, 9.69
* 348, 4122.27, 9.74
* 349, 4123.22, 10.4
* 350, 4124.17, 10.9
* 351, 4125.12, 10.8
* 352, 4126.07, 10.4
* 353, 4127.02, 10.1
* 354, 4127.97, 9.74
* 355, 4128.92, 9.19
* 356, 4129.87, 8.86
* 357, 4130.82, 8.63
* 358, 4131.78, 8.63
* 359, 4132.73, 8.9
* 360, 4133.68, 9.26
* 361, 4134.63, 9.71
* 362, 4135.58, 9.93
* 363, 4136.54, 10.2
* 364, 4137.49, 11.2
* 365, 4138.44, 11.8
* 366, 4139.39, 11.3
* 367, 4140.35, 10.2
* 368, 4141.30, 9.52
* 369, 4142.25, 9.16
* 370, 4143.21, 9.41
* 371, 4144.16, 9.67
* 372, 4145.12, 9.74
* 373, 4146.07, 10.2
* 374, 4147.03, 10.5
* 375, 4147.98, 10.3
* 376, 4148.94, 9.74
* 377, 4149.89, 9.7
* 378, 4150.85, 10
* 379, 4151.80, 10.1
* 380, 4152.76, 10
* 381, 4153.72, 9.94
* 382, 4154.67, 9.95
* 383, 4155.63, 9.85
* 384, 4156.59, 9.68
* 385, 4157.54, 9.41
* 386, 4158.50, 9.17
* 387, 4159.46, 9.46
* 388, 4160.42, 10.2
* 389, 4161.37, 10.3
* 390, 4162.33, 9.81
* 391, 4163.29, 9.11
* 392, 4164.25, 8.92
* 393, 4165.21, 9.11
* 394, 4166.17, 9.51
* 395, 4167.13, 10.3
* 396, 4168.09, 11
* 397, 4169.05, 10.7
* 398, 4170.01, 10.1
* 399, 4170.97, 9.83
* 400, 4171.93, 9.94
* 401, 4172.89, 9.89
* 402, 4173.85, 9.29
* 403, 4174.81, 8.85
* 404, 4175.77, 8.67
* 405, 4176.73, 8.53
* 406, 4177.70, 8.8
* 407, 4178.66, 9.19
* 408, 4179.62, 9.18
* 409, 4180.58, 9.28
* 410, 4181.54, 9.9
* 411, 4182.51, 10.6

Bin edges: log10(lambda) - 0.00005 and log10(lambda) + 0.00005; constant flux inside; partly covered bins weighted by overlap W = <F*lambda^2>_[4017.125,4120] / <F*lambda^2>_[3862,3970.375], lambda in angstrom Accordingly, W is 1.37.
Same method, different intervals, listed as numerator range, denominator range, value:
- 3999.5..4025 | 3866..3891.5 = 1.46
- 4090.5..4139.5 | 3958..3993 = 1.35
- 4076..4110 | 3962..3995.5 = 1.27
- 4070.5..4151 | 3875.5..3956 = 1.34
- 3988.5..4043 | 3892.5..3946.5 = 1.36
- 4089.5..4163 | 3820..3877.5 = 1.46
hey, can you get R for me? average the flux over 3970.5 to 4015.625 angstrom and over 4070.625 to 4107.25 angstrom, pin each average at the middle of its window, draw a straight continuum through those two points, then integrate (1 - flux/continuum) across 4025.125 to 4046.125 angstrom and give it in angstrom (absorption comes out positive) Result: -2.8 angstrom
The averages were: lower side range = 9.07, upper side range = 8.99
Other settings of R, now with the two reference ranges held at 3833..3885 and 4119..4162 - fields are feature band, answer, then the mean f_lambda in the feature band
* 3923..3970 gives 4.9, 7.48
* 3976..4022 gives -4.3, 9.61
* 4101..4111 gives 0.9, 8.78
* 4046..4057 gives -1.1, 10.1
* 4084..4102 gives 1.4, 8.8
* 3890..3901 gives 0.8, 7.38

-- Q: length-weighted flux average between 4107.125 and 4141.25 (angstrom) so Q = 9.87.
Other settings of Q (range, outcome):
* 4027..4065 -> 10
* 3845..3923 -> 7.96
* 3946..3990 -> 7.67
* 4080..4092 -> 9.74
